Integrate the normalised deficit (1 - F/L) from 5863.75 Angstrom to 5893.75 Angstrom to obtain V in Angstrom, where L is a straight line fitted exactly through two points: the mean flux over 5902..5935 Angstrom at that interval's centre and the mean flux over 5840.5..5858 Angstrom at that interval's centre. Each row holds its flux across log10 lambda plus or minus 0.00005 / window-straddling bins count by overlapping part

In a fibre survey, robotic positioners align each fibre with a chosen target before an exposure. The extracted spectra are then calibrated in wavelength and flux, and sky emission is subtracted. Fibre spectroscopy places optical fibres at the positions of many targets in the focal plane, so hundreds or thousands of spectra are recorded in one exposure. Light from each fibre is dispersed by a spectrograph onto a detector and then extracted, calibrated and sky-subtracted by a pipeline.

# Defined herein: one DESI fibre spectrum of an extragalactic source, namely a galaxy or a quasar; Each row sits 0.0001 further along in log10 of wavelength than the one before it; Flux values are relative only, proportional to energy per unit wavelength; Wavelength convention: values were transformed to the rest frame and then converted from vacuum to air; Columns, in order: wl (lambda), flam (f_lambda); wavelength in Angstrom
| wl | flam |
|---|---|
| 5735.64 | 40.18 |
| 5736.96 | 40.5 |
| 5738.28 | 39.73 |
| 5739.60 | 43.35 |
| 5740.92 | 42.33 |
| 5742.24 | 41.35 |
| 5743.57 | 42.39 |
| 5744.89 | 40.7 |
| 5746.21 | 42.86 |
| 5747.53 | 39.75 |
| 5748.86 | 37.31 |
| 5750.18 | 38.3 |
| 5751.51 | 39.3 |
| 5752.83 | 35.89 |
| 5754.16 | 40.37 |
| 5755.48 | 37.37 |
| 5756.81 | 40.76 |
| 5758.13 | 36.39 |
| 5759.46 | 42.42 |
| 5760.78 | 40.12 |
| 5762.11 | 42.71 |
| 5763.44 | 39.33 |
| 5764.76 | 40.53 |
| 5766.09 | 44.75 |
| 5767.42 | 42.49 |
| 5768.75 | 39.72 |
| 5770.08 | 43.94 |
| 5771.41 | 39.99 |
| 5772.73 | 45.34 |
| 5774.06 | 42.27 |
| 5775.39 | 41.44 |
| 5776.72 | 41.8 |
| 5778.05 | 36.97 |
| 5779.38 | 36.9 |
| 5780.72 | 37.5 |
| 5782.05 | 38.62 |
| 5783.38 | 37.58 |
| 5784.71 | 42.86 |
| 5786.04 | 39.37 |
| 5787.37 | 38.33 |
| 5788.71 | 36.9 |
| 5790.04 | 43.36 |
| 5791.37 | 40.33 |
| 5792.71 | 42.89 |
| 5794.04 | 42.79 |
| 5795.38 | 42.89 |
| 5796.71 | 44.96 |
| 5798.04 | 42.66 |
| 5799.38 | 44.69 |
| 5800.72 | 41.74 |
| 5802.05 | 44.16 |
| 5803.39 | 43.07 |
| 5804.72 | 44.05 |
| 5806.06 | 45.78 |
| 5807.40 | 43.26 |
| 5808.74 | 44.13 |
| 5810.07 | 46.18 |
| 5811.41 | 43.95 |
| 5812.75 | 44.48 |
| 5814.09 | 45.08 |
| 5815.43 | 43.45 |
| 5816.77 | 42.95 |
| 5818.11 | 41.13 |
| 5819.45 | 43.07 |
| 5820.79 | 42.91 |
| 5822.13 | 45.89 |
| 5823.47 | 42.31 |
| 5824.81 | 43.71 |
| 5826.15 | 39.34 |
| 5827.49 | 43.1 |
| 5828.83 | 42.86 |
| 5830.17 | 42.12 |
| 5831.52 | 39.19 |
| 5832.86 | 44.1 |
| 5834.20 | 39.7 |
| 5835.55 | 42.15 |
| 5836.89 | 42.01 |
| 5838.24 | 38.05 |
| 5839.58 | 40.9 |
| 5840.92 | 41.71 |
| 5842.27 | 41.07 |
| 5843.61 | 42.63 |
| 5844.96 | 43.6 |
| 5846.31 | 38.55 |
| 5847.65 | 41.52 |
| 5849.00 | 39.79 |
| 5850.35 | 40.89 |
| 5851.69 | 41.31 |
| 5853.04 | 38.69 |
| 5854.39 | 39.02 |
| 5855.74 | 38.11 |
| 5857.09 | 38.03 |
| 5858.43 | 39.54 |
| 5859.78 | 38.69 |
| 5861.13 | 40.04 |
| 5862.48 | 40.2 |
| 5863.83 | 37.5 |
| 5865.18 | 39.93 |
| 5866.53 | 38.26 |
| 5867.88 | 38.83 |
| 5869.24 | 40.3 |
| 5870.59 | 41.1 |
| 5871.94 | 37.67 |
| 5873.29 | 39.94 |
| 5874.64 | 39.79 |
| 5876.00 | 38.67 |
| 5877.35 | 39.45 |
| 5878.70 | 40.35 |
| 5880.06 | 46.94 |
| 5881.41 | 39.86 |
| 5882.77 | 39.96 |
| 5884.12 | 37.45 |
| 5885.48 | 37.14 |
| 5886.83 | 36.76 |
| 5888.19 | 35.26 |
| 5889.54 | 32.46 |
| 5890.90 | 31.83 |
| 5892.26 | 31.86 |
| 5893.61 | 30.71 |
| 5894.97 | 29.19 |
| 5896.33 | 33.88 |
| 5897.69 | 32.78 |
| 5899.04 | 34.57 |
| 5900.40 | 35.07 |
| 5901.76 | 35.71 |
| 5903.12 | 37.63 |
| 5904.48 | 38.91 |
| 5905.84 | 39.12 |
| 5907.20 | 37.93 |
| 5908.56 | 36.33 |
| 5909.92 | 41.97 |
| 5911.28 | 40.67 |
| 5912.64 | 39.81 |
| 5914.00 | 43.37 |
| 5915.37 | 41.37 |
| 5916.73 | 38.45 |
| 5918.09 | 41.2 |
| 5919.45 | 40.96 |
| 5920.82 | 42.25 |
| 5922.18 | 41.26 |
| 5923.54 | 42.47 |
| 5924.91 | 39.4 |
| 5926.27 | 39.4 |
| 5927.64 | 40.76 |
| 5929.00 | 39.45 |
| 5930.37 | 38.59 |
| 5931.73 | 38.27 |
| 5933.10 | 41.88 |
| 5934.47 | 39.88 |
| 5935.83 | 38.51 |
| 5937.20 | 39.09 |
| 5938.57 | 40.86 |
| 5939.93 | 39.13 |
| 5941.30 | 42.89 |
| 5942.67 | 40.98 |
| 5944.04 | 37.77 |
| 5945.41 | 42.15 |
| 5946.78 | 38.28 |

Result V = 1.60 Angstrom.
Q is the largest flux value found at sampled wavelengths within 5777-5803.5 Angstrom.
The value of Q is 44.96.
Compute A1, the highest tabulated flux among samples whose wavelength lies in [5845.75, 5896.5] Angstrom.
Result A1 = 46.94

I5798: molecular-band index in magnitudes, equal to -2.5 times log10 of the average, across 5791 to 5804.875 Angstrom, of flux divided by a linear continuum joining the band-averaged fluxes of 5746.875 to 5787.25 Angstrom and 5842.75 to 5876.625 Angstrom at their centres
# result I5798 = -0.08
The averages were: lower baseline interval 40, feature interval 43.1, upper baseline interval 39.7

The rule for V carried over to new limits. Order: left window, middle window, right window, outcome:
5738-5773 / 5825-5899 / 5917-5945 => 2.7 Angstrom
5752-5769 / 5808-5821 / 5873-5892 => -1.5 Angstrom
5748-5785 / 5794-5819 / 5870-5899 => -3.1 Angstrom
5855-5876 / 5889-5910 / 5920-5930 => 2.7 Angstrom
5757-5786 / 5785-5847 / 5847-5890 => -3.8 Angstrom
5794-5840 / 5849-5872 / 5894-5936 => 1.0 Angstrom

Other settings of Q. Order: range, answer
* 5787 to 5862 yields 46.18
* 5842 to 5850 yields 43.6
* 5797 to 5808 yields 45.78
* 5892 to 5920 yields 43.37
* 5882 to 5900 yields 39.96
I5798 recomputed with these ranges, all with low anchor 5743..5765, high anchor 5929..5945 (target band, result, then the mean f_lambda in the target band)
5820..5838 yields -0.06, 42.2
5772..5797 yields -0.02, 40.6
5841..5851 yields -0.04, 41.2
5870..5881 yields -0.02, 40.5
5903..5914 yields 0.01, 39.4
